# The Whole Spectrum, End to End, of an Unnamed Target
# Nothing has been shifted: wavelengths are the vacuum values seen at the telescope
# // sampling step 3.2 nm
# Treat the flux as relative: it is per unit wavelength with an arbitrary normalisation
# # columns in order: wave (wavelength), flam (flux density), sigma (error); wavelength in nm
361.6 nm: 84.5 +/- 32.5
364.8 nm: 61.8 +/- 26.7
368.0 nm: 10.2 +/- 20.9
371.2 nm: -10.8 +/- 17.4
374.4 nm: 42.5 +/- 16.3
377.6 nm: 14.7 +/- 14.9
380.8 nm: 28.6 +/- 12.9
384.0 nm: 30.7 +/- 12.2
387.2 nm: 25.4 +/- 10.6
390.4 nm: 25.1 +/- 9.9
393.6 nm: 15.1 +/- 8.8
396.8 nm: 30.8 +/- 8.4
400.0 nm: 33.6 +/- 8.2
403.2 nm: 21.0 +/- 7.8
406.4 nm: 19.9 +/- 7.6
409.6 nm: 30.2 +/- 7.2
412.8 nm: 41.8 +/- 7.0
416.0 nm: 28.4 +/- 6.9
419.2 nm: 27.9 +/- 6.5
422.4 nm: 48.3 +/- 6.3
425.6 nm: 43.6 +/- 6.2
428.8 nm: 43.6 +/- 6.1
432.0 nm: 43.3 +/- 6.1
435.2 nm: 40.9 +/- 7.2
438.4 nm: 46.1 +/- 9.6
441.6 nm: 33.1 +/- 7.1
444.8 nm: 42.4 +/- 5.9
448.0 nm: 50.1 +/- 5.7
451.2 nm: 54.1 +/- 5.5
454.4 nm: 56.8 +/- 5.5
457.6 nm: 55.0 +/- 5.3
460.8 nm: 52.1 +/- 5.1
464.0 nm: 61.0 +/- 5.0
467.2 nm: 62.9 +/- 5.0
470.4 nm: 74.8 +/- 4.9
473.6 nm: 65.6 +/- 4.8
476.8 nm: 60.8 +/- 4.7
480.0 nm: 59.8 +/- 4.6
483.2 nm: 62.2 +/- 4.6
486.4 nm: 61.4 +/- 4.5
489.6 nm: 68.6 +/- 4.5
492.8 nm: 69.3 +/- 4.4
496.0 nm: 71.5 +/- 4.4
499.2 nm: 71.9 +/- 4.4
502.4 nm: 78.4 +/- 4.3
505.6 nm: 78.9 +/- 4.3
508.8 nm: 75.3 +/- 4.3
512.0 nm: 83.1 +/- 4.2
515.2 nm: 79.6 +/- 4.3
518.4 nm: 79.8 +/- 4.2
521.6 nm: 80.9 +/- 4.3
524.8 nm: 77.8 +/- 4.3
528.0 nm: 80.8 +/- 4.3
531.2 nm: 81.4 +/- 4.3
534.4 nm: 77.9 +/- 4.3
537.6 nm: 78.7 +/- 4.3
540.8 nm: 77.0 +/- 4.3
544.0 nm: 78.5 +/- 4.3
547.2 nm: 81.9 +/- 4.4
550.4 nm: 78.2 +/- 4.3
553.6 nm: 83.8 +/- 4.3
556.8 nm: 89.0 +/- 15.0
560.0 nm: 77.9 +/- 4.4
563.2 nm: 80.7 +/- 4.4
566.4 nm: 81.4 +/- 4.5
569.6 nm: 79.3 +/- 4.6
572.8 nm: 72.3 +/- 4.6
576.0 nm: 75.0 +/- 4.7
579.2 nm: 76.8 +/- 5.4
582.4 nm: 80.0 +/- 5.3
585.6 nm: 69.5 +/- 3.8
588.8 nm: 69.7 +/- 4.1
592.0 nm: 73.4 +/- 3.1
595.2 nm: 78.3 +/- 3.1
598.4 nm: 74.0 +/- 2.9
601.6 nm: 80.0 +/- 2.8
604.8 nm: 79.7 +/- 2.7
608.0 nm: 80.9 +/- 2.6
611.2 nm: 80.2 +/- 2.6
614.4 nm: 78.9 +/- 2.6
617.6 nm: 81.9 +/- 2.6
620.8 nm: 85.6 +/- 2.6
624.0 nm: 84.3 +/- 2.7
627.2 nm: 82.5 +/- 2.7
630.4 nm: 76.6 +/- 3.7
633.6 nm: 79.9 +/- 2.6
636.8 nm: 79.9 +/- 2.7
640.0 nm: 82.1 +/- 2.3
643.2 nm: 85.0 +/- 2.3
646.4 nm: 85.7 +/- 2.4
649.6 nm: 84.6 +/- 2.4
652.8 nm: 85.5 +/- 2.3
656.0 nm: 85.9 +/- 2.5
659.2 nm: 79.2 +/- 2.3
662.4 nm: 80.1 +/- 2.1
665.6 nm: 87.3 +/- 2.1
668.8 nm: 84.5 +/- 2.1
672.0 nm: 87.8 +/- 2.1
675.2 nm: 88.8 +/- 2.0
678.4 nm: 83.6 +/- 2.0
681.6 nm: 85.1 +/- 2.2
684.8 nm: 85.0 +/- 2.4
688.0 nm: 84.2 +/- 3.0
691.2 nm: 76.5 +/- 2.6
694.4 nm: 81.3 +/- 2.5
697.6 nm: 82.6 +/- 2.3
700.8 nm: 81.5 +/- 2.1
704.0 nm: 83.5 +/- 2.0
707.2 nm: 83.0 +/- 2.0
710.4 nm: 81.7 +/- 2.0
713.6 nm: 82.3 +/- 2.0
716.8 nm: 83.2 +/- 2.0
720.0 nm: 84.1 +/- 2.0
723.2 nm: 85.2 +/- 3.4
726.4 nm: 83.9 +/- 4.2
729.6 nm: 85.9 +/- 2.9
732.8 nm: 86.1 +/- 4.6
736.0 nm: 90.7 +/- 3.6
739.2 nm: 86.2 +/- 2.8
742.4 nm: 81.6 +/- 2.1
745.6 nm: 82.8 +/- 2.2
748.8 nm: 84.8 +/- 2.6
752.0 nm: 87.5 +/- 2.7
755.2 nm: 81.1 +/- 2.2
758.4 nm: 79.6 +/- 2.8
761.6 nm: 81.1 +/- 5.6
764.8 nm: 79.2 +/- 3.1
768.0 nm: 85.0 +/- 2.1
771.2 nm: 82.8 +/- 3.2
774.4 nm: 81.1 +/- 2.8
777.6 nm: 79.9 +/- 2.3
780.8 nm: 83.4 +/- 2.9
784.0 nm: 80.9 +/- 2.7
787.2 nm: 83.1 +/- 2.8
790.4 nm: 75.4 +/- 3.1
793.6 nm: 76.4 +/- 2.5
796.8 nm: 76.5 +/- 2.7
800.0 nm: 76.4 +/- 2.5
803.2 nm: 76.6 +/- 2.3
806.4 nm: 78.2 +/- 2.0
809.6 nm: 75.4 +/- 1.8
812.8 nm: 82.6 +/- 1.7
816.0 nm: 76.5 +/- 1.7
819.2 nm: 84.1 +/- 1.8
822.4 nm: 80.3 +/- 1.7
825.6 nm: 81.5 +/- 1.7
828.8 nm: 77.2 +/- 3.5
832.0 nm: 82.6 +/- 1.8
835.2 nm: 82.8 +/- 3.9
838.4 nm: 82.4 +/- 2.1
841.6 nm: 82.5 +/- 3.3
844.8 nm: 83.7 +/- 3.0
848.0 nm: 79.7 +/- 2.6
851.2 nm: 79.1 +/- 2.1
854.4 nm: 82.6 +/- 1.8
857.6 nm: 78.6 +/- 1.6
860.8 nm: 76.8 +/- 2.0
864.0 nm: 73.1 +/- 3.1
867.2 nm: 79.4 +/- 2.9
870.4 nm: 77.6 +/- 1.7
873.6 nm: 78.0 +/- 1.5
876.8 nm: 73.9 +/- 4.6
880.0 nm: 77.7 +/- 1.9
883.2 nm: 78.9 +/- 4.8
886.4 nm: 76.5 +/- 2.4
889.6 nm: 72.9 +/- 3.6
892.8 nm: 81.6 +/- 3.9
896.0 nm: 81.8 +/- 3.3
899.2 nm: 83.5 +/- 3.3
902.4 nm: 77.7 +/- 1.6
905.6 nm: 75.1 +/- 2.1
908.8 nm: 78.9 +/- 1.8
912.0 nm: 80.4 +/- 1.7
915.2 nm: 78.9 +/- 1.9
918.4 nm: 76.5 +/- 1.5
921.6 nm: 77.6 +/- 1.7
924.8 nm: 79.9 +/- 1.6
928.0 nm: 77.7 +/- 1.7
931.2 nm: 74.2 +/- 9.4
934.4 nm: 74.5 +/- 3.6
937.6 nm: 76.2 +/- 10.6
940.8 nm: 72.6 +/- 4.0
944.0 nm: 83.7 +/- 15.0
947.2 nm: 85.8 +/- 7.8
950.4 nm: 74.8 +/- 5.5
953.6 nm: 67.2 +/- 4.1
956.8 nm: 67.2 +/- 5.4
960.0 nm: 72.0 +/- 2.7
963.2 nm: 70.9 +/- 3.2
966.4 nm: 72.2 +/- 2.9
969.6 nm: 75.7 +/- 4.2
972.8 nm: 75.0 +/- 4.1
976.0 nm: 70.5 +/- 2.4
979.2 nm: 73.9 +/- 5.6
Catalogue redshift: 0.120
